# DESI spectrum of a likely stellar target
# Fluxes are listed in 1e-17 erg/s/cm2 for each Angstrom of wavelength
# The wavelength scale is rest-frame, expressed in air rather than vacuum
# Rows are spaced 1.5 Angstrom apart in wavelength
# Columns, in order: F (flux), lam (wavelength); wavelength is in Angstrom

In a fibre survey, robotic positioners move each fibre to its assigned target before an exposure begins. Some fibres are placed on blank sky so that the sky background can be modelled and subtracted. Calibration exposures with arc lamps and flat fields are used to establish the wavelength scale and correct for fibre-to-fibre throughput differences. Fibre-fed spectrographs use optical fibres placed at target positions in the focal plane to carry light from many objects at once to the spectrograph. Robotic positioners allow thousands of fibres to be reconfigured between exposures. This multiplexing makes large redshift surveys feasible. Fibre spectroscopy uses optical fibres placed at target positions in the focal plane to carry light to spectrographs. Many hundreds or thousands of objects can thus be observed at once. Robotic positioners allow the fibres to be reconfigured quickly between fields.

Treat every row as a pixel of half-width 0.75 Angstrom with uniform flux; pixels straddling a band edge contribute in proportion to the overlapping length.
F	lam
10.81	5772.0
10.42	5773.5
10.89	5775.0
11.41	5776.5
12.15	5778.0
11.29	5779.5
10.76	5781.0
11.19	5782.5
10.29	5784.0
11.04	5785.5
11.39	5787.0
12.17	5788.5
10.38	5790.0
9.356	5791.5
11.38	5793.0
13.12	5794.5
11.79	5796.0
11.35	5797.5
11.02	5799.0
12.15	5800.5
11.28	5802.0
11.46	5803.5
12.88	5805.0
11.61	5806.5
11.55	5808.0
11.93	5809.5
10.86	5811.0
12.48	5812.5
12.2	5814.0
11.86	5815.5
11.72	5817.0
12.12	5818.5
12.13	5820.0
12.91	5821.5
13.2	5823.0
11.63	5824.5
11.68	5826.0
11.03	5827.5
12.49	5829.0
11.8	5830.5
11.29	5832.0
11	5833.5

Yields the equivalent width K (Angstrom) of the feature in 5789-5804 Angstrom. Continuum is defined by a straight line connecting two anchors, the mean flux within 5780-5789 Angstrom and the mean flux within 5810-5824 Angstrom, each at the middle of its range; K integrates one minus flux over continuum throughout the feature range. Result 0.2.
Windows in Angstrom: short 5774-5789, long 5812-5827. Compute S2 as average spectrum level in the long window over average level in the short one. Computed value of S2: 1.1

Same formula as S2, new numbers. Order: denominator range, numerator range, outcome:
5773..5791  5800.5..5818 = 1.07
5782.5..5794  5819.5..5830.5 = 1.11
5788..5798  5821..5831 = 1.07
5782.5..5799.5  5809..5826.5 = 1.08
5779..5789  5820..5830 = 1.09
